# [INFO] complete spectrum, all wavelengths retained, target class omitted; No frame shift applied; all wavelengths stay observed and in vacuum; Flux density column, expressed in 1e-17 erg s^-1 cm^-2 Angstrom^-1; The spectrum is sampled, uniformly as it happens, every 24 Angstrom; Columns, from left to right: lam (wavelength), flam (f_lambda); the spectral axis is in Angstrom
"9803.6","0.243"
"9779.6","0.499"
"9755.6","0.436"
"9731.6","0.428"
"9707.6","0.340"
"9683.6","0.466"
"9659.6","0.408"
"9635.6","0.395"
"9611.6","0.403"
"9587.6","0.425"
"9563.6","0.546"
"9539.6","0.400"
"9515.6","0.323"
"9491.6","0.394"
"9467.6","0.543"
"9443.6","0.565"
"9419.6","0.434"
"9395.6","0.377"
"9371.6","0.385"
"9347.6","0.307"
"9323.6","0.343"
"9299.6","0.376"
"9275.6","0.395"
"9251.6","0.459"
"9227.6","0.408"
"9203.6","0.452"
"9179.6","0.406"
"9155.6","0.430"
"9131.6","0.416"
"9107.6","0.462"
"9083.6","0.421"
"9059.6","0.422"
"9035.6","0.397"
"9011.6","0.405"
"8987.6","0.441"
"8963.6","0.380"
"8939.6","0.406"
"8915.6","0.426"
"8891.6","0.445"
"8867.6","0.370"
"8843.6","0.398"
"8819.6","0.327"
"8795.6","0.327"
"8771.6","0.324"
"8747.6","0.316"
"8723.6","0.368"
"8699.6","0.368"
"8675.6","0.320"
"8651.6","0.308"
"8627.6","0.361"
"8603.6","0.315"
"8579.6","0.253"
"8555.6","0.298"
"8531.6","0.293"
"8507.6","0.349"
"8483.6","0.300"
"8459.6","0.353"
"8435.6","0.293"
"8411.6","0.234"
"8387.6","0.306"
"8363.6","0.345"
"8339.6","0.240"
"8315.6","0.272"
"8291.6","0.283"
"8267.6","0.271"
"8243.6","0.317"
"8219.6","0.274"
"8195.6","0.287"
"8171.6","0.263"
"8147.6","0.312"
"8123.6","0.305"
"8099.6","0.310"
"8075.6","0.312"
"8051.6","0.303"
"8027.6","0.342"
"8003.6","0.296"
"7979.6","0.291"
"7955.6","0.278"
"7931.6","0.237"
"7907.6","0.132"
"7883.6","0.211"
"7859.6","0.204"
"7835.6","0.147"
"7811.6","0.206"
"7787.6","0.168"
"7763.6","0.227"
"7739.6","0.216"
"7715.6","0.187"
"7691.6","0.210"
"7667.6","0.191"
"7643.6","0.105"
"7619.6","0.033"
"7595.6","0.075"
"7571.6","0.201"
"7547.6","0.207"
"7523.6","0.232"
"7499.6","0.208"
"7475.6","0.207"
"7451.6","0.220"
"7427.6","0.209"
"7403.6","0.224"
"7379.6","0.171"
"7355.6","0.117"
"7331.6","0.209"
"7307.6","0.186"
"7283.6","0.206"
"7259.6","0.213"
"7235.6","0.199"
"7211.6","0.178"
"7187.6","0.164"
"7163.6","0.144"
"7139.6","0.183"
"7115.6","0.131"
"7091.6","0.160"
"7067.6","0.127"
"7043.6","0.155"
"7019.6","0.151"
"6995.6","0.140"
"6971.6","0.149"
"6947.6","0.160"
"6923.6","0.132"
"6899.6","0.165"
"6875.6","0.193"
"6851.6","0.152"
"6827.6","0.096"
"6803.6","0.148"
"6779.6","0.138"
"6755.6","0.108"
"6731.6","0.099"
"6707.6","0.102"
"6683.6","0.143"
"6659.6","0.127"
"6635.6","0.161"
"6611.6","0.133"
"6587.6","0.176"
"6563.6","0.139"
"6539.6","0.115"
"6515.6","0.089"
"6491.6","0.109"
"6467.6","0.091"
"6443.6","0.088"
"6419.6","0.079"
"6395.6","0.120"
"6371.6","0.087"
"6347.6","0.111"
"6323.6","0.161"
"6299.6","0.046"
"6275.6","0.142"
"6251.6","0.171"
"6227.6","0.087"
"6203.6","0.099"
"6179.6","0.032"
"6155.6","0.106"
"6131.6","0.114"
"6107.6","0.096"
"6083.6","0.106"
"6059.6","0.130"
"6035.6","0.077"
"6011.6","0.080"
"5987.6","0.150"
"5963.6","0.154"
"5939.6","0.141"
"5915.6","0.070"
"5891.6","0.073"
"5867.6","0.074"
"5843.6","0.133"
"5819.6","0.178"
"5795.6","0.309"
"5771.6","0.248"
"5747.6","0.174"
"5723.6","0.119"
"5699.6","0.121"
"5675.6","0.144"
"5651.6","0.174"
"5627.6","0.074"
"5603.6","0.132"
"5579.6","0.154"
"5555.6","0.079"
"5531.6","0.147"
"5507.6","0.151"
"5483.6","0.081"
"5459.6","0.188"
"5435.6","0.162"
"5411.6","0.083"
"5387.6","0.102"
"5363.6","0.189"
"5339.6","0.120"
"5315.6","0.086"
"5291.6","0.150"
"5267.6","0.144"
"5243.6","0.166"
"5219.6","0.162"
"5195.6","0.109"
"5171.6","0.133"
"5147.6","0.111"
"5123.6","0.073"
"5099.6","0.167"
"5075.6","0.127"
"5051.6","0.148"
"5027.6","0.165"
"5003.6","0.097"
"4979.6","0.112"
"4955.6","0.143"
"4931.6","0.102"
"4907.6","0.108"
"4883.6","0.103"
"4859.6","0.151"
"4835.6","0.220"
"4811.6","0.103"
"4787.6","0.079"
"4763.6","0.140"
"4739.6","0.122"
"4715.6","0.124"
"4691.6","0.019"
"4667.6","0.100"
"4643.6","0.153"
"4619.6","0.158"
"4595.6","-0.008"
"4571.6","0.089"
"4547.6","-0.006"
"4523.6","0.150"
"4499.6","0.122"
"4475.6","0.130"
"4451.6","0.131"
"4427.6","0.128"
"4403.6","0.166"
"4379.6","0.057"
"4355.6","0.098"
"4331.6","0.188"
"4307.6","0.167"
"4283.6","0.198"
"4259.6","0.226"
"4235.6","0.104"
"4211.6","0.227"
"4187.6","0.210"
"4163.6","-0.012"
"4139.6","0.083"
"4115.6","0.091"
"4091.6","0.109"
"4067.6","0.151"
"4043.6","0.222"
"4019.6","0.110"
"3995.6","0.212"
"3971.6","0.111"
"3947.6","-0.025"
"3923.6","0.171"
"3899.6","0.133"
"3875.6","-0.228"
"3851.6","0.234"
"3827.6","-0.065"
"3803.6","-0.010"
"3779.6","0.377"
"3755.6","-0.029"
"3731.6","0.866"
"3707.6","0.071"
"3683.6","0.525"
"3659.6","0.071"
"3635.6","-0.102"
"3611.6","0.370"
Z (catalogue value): 0.99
